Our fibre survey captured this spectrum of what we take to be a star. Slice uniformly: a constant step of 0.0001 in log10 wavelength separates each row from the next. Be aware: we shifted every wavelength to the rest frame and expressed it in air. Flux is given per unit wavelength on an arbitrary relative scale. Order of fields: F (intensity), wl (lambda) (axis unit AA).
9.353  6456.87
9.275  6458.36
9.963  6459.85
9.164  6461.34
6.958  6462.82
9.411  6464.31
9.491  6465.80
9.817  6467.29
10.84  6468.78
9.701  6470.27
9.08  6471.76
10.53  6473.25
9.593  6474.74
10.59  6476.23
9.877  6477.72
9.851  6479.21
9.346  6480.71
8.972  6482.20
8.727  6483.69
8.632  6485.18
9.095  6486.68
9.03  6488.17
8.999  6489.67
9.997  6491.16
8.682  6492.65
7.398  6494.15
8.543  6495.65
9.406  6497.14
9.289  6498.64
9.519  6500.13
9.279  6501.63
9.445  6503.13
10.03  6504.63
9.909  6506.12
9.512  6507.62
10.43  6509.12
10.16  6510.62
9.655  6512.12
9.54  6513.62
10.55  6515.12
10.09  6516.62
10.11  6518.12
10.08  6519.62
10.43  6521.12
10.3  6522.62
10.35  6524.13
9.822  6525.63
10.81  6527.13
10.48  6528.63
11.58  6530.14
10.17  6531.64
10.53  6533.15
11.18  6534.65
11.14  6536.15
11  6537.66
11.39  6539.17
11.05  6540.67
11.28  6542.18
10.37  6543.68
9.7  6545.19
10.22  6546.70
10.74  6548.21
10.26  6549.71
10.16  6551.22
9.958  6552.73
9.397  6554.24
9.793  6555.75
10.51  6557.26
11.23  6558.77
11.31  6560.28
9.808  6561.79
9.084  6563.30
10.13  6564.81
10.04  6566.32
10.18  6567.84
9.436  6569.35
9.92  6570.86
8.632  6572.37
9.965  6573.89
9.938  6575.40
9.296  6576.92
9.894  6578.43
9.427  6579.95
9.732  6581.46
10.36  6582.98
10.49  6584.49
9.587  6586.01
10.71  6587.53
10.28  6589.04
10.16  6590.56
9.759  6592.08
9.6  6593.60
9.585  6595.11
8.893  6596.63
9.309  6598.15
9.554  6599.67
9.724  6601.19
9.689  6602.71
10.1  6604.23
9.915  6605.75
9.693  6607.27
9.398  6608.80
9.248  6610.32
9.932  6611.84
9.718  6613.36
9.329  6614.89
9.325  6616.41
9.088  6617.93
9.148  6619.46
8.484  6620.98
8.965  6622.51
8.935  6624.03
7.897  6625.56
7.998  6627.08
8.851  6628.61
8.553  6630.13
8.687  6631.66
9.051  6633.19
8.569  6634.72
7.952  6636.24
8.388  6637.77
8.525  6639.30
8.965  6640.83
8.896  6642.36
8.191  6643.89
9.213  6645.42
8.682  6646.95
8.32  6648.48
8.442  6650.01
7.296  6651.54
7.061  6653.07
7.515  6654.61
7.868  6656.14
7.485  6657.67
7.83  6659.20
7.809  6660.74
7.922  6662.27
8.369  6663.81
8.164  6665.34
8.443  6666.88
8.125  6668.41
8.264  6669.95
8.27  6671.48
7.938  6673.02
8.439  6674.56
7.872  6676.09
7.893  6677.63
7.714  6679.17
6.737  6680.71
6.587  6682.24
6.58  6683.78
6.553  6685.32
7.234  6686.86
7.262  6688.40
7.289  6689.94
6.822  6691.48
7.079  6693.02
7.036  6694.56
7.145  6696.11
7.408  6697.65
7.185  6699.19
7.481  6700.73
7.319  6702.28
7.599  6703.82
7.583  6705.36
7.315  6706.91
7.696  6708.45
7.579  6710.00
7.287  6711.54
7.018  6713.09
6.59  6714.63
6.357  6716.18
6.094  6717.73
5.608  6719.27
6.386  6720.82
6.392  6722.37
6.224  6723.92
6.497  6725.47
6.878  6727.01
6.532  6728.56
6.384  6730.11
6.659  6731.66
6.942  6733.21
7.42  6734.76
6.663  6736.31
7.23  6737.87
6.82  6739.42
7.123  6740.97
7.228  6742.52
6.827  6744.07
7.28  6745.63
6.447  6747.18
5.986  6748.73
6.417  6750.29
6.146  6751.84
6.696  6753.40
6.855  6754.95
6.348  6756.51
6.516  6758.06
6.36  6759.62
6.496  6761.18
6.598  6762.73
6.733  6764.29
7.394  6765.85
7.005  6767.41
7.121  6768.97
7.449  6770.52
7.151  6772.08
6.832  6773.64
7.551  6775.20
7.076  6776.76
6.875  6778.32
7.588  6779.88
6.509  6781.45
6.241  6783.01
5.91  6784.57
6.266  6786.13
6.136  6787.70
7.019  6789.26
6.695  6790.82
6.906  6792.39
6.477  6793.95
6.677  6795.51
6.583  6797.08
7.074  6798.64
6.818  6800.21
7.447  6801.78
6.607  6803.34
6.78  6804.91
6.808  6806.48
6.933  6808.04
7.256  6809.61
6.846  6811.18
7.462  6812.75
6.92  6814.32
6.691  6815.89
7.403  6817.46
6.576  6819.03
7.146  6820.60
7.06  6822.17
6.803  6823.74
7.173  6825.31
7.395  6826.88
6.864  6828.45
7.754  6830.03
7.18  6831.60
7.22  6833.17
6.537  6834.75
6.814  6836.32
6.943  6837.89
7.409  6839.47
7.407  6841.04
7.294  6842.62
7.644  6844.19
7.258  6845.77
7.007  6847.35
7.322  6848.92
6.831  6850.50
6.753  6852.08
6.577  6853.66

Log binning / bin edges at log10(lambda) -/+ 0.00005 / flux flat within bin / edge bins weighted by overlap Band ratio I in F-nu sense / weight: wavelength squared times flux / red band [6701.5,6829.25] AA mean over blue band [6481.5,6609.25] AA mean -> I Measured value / 0.7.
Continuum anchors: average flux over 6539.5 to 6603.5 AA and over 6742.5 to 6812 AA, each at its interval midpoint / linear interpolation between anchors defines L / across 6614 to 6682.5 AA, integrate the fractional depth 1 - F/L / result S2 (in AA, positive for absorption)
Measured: 3.99 AA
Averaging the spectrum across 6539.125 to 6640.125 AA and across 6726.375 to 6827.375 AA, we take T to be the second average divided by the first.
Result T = 0.71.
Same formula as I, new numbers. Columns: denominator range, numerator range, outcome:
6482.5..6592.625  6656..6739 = 0.76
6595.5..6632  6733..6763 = 0.76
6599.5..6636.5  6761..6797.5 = 0.78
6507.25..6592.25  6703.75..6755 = 0.70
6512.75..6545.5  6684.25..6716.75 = 0.72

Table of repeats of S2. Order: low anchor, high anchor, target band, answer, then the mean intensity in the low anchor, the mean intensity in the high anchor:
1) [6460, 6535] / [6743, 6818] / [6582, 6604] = -2.8 AA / 9.7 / 6.8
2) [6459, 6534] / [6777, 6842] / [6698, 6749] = 5.3 AA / 9.68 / 6.91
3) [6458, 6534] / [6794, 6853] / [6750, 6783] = 2.9 AA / 9.67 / 7.04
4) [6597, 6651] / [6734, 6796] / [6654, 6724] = 5.5 AA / 8.98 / 6.78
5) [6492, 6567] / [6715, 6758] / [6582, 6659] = -3.8 AA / 10.1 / 6.61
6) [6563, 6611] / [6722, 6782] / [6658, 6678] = 0.5 AA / 9.75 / 6.81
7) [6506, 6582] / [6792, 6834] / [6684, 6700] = 2.6 AA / 10.2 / 7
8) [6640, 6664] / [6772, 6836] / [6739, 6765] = 2.4 AA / 8.11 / 6.9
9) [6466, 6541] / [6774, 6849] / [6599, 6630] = -1.4 AA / 9.88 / 6.96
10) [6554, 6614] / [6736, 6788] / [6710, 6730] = 2.6 AA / 9.84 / 6.77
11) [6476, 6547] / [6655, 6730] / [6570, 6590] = -2.1 AA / 9.92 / 7.28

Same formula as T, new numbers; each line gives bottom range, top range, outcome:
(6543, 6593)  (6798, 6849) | 0.71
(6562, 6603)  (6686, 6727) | 0.72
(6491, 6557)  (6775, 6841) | 0.69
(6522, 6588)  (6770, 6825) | 0.67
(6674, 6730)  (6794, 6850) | 1.00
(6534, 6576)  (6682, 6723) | 0.68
